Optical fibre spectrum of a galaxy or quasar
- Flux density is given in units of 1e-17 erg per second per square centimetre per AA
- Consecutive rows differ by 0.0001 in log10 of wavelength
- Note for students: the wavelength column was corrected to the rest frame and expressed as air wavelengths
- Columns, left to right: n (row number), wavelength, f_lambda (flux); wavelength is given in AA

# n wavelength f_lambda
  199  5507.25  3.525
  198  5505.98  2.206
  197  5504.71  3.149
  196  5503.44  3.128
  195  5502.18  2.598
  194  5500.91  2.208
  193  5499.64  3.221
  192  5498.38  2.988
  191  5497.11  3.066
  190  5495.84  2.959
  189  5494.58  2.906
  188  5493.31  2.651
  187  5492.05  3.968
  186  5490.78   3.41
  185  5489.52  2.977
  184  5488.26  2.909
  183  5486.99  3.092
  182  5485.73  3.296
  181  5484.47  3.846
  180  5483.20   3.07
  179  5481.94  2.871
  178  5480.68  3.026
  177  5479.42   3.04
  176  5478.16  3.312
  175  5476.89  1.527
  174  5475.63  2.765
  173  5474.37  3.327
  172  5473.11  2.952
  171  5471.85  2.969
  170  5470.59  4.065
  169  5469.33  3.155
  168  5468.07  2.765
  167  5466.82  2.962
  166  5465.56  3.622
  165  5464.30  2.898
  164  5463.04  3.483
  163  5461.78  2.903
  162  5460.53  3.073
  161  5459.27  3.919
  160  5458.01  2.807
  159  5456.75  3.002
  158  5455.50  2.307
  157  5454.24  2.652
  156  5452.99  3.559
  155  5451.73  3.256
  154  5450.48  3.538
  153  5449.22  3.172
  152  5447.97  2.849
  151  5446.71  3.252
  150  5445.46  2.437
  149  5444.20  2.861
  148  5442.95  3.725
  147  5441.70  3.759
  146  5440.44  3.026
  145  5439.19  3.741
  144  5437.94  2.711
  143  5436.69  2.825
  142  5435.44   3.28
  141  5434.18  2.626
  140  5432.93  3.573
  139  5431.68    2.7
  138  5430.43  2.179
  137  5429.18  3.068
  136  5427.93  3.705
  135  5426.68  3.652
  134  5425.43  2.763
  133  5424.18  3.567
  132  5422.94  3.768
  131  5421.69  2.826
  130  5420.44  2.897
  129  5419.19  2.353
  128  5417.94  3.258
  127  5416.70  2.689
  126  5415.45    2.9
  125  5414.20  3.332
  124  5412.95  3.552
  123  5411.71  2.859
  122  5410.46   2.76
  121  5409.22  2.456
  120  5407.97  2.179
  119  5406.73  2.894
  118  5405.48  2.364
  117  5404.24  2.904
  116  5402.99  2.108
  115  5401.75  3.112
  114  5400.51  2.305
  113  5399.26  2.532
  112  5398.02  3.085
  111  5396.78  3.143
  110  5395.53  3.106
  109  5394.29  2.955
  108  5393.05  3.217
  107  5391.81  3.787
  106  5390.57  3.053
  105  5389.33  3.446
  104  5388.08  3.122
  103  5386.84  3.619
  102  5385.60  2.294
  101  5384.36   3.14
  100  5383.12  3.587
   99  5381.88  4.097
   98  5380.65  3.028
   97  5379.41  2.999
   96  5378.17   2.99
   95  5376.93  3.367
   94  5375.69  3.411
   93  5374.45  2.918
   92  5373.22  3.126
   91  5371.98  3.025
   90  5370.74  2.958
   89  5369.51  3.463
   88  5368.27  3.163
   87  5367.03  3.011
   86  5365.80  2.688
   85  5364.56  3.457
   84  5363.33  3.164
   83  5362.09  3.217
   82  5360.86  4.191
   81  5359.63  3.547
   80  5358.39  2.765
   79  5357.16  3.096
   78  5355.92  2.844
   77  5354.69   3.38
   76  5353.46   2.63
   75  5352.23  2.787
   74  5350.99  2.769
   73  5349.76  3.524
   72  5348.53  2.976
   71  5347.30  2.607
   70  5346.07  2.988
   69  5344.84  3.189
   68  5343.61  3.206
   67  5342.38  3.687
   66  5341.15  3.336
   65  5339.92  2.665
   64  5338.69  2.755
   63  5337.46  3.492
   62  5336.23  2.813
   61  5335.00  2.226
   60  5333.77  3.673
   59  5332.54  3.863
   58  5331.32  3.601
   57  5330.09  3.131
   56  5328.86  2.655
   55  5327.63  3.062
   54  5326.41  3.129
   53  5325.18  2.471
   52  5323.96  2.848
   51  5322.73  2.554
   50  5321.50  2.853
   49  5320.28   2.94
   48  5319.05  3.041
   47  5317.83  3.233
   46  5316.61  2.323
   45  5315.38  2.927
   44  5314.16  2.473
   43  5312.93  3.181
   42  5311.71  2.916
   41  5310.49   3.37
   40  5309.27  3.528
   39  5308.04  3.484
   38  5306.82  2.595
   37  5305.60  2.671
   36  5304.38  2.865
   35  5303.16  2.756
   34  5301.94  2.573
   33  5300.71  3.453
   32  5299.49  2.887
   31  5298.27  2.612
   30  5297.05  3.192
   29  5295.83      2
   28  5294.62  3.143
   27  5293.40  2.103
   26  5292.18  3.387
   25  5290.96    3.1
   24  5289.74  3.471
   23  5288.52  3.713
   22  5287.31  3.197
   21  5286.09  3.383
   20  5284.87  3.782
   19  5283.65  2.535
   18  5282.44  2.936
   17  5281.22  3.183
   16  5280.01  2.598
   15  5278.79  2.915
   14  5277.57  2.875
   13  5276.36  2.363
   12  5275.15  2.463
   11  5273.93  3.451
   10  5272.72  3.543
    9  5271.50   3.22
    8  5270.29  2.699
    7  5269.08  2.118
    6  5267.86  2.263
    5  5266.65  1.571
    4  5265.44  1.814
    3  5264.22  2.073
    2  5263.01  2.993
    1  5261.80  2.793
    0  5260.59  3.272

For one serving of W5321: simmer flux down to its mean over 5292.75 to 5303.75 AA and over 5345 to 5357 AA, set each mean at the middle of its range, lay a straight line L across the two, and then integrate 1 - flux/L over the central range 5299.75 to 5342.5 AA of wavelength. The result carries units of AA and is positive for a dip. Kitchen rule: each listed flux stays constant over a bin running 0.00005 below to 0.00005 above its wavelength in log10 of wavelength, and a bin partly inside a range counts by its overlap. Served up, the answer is -2.3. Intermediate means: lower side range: 2.75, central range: 2.99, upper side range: 2.96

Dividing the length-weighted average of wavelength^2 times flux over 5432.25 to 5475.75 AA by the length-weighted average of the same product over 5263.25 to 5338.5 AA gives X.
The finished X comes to 1.1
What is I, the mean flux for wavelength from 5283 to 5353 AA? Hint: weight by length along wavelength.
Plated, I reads 3.01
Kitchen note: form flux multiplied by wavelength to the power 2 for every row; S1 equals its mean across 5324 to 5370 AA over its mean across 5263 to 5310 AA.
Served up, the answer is 1.1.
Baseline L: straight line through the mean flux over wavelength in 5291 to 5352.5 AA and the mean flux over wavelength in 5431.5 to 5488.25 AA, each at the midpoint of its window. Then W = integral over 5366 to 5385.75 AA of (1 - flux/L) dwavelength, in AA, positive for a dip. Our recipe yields -0.97 AA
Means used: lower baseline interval 2.97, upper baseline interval 3.1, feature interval 3.17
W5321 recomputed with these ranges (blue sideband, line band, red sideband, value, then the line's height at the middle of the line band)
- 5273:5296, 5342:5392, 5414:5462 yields -2.0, 3.05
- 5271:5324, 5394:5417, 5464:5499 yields 1.8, 3.04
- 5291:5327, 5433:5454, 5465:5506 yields -1.1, 3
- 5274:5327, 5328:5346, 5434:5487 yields -1.1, 2.97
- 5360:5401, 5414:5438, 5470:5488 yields 0.7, 3.13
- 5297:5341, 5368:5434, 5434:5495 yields 0.1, 3.05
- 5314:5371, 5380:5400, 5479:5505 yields -0.9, 3.06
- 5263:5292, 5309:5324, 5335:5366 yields 0.3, 2.98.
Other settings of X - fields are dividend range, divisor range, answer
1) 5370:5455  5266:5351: 1.07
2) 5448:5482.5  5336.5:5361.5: 1.03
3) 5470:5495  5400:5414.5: 1.17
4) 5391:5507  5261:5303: 1.14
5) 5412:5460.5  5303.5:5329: 1.11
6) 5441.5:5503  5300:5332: 1.11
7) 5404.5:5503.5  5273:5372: 1.06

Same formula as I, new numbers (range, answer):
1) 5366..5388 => 3.18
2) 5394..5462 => 3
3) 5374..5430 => 3.05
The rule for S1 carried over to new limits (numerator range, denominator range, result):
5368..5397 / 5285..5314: 1.09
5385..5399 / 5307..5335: 1.07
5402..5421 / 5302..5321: 0.98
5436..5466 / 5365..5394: 1.01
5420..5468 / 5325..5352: 1.05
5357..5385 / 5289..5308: 1.16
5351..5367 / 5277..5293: 1.02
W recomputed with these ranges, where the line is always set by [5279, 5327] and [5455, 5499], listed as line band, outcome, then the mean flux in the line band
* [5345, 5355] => 0.12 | 2.96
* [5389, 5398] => -0.60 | 3.23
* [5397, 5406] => 1.11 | 2.66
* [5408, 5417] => 0.42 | 2.89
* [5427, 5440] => -0.01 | 3.06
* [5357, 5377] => -1.35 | 3.21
